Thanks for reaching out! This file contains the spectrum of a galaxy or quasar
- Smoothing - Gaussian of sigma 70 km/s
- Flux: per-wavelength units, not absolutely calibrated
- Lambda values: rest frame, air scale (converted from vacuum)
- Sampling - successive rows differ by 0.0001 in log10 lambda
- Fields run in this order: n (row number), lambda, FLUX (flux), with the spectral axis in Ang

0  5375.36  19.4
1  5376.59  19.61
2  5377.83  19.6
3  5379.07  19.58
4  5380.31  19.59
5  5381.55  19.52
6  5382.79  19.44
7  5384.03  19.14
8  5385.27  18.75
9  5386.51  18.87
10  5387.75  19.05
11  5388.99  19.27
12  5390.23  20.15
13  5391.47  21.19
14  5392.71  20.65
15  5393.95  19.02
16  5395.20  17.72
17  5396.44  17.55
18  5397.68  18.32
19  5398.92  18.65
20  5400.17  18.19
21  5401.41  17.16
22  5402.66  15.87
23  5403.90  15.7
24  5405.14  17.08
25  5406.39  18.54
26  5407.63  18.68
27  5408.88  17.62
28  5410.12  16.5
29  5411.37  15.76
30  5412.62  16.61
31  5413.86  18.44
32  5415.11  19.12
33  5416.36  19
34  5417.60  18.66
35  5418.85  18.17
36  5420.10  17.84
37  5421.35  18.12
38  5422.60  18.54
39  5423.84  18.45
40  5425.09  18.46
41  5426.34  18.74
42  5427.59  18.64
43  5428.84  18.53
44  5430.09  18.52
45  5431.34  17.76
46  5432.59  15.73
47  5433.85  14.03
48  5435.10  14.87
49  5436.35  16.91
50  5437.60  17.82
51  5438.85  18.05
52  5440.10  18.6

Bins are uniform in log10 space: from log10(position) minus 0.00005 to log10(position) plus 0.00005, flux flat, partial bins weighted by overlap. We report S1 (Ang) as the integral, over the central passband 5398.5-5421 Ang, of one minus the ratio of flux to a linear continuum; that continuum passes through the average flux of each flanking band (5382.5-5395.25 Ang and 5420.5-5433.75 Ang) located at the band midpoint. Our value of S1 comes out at 1.2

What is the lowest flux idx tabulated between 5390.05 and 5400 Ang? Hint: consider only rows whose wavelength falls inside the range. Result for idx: 17.55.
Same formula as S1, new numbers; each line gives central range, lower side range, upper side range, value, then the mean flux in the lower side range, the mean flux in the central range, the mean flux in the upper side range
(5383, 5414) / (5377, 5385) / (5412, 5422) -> 1.1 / 19.4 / 18.2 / 18.2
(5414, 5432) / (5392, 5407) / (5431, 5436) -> -2.4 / 17.9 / 18.5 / 15.5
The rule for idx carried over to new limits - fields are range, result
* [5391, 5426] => 15.7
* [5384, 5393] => 18.75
